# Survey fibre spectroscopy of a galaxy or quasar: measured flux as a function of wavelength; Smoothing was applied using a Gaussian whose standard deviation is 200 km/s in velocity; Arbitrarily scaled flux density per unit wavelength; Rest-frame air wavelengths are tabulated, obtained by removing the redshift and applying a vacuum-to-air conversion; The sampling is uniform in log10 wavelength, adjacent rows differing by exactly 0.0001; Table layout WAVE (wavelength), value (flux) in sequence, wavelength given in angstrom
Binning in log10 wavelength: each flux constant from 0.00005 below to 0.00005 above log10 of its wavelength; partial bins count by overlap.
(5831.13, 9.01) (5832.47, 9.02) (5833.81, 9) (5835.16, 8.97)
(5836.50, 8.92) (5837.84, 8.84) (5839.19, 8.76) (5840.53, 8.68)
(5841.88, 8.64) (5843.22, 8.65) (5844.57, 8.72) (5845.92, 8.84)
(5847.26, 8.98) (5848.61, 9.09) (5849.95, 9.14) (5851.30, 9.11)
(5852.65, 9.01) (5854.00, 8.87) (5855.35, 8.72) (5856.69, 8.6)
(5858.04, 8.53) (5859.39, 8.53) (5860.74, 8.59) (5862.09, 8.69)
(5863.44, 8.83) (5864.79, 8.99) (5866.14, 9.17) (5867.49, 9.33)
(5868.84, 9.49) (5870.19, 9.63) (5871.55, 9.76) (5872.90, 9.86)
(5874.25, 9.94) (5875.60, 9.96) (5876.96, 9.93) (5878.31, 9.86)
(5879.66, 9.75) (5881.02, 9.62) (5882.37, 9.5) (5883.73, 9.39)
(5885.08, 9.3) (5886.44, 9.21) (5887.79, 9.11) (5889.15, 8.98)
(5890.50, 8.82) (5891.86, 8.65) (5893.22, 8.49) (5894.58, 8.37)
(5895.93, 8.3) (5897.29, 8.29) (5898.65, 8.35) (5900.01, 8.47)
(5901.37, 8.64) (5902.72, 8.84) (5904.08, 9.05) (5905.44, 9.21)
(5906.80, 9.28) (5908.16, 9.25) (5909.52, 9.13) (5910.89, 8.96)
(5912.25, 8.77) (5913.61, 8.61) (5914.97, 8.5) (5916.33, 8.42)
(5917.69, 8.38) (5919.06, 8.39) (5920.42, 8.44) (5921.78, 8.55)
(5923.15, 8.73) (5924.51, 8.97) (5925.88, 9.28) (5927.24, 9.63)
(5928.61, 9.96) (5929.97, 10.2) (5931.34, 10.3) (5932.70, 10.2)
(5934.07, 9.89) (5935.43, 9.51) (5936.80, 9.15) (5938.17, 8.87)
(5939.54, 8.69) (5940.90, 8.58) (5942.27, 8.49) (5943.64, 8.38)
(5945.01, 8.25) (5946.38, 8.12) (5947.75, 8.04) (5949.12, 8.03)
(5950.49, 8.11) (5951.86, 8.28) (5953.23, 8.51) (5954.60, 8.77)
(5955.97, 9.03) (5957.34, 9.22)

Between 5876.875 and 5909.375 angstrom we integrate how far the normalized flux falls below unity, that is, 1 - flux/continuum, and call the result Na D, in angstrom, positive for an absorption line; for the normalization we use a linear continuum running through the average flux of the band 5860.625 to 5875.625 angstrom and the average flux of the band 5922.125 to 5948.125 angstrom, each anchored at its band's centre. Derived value 0.9 angstrom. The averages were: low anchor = 9.36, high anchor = 9.12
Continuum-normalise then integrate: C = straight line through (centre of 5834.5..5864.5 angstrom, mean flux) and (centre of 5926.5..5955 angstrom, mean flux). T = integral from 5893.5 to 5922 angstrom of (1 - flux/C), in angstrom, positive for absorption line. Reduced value 0.7 angstrom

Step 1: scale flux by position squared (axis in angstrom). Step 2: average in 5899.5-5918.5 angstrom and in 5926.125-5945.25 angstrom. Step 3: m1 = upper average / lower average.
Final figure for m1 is 1.07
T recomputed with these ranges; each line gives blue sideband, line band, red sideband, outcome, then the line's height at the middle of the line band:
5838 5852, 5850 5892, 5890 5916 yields -2.02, 8.8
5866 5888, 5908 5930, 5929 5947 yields 0.89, 9.28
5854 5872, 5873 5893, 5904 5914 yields -0.93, 9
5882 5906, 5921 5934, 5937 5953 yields -1.55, 8.53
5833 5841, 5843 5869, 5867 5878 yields 1.26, 9.34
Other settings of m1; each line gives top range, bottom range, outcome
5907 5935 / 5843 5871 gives 1.04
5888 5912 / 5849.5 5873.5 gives 0.98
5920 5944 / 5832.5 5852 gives 1.07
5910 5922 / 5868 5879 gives 0.89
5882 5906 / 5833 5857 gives 1.01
